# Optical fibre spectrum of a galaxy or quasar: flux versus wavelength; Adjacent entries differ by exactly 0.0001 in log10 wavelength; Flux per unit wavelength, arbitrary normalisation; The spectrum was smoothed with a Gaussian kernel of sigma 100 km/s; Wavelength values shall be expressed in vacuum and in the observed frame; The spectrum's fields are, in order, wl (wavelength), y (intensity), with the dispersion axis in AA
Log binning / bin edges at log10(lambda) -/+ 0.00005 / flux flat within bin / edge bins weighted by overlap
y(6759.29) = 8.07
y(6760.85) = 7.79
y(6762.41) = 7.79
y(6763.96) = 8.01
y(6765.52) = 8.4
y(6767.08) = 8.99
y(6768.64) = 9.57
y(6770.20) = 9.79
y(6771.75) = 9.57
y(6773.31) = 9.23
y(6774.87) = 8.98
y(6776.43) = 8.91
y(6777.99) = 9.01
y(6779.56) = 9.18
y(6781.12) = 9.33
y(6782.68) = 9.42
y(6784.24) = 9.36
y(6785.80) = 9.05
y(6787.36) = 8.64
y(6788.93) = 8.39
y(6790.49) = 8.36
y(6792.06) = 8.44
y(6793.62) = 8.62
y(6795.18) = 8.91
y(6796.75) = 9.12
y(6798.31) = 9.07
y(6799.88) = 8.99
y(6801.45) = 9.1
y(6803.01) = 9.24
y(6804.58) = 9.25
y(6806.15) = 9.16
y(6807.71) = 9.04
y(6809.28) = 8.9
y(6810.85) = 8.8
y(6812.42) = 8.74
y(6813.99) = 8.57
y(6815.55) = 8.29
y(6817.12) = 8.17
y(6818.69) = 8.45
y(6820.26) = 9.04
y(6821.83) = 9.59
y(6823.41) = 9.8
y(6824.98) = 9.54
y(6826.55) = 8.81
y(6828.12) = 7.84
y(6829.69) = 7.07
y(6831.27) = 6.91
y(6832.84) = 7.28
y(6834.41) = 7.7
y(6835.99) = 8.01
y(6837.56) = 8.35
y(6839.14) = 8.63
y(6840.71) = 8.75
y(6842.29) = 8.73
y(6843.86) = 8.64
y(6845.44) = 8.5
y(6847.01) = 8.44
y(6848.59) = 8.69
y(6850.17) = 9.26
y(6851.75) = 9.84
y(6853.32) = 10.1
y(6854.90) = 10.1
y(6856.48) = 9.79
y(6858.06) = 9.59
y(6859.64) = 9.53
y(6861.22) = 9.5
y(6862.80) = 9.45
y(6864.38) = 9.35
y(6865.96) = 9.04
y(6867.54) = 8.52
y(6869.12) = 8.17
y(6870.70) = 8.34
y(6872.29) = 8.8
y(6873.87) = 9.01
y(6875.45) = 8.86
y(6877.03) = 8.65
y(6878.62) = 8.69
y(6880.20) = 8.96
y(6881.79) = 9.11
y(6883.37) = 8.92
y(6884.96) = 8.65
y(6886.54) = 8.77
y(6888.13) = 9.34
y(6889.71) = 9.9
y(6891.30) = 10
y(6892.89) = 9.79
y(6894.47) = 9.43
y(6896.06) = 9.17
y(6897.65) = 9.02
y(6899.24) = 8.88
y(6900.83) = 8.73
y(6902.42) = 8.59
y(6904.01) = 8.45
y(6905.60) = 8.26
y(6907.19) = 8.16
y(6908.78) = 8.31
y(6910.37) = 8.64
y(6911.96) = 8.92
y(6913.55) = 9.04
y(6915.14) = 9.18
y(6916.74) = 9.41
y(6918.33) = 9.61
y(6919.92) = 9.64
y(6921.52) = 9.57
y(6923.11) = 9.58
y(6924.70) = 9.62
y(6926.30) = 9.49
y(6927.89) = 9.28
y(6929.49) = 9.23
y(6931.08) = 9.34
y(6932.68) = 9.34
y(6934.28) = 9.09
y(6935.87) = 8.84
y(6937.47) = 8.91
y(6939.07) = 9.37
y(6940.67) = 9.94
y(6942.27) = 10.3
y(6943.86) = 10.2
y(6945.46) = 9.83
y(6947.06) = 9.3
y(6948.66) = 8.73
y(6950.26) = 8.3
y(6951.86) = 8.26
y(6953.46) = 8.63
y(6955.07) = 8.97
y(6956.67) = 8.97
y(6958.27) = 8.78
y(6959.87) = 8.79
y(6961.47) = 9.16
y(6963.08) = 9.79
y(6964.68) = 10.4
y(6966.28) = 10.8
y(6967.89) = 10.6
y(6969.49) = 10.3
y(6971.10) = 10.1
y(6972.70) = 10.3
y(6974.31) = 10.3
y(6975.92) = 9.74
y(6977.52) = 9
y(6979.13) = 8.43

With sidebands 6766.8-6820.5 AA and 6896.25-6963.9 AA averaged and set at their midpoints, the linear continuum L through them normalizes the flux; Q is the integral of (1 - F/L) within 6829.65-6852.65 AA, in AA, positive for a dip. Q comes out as 1.6 AA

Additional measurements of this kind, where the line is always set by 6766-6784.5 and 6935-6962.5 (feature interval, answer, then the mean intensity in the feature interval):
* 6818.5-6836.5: 1.73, 8.33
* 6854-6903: 0.36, 9.12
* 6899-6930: 0.45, 9.03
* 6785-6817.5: 1.52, 8.81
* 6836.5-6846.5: 0.69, 8.59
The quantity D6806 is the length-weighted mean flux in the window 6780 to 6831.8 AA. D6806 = 8.8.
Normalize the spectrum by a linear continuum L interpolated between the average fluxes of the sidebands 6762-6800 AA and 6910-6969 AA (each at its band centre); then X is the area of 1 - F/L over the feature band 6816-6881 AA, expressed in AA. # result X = 2.33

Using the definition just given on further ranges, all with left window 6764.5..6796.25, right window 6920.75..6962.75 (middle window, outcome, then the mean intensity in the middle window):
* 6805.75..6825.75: 0.3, 8.93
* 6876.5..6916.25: 0.9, 8.95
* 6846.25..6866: -0.7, 9.45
